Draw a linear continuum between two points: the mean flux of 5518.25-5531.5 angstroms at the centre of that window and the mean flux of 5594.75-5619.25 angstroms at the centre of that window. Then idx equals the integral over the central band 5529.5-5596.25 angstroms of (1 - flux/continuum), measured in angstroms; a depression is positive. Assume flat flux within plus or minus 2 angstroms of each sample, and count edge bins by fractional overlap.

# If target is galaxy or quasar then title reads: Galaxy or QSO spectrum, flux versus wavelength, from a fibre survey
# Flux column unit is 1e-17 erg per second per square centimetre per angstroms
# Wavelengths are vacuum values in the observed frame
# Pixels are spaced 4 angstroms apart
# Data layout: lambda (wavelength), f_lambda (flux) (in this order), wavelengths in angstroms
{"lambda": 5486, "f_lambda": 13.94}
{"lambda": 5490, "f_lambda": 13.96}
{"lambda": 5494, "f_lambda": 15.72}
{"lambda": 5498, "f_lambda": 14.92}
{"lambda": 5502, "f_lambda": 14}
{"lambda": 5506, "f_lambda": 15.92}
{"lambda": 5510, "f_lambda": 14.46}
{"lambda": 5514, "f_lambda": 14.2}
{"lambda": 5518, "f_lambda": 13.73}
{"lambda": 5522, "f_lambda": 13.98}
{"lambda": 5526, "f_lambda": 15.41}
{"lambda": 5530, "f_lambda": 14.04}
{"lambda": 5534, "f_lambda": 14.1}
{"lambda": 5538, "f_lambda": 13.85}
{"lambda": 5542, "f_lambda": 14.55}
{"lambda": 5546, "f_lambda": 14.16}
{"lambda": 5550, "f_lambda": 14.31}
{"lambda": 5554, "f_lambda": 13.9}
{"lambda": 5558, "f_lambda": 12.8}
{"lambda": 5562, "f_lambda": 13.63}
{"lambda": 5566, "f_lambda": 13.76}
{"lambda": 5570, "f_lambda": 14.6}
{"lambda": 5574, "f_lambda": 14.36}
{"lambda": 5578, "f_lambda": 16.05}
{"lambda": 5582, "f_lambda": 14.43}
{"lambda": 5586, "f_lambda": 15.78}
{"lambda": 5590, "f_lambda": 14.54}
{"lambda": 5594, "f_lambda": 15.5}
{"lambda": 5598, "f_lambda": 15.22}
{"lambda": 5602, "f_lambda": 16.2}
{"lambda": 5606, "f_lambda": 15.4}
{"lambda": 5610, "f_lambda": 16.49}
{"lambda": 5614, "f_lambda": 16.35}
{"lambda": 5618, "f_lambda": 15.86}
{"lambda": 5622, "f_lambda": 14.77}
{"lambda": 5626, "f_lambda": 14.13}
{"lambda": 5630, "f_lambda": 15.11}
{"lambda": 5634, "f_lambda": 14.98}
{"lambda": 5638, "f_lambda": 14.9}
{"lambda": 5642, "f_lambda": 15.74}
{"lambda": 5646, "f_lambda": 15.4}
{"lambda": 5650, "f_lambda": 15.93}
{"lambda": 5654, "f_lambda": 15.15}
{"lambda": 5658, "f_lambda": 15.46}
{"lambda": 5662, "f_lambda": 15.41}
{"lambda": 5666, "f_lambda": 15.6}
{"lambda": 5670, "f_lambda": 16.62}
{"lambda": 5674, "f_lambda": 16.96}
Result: 3.1 angstroms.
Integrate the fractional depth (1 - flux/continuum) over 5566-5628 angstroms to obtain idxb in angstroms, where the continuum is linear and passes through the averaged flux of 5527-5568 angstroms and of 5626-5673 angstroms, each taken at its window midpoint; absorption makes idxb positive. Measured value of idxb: -2.5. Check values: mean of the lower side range 13.9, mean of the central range 15.3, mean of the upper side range 15.5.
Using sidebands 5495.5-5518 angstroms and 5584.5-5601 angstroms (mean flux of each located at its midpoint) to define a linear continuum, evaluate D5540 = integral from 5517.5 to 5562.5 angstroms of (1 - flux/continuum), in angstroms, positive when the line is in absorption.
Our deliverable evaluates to 2.5 angstroms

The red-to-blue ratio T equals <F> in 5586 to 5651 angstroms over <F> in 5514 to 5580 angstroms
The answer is 1.1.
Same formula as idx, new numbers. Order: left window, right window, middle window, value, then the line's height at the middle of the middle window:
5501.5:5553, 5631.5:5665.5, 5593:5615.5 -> -1.28 angstroms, 15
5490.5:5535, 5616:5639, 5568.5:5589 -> -0.32 angstroms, 14.8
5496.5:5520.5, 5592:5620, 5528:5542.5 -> 0.78 angstroms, 14.9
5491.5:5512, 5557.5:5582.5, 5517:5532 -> 0.43 angstroms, 14.8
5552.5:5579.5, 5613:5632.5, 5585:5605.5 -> -1.06 angstroms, 14.7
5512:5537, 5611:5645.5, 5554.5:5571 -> 1.08 angstroms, 14.6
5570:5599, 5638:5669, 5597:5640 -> -0.30 angstroms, 15.3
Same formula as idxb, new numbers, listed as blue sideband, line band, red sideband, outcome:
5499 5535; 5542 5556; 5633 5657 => 0.47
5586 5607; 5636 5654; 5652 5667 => -0.07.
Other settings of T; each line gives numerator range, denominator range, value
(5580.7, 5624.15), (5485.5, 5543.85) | 1.07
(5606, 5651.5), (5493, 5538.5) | 1.06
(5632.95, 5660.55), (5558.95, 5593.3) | 1.05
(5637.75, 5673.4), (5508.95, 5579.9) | 1.10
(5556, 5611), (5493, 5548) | 1.03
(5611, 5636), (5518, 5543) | 1.07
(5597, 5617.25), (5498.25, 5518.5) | 1.10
